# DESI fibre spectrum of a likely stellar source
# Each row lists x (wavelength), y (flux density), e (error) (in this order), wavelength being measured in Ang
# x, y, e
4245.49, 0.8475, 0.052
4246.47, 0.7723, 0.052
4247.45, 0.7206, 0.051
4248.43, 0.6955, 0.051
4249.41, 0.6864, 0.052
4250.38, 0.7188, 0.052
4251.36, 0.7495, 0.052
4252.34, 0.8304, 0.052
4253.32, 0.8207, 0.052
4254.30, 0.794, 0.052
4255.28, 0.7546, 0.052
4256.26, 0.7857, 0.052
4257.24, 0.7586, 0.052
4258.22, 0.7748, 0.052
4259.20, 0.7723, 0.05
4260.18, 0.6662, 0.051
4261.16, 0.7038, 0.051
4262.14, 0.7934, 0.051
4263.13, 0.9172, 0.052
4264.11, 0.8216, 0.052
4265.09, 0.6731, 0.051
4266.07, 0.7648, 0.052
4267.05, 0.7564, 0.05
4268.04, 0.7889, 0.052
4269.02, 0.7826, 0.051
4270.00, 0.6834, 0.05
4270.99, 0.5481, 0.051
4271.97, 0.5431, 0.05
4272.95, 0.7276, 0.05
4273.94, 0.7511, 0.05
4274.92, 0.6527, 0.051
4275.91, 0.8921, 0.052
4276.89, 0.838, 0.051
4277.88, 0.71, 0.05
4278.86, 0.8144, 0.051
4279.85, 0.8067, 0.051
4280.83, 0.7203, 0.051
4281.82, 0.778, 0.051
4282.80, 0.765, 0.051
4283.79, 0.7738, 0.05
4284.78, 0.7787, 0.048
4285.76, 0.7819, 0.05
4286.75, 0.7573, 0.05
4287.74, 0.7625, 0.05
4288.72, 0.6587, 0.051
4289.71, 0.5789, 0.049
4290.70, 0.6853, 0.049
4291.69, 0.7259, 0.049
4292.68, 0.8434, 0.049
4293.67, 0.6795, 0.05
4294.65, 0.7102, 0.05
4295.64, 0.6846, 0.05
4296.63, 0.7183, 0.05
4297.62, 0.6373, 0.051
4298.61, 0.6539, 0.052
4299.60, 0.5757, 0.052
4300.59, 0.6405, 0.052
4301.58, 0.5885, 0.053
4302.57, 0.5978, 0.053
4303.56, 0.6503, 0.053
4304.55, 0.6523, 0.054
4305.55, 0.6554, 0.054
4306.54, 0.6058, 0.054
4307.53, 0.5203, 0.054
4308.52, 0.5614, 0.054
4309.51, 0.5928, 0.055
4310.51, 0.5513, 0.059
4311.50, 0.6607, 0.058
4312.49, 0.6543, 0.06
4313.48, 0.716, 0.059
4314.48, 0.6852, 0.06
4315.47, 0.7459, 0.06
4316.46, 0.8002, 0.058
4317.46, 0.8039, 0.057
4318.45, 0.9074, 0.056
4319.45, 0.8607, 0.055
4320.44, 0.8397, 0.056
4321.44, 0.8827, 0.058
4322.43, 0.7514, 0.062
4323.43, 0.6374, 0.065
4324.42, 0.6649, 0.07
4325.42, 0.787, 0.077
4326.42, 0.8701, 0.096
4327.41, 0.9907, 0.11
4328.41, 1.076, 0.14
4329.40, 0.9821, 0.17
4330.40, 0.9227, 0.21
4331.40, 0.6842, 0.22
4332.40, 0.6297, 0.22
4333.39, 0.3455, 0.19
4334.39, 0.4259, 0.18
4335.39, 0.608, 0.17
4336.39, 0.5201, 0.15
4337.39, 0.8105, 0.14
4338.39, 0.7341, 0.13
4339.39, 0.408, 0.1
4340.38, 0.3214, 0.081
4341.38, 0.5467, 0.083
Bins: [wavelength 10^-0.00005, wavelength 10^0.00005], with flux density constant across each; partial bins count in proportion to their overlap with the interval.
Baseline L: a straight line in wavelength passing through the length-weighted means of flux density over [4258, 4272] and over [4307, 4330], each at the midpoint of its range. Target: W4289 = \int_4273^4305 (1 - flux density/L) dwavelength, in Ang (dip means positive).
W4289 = 1.5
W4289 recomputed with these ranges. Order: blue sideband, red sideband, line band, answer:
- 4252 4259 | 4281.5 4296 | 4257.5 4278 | 0.65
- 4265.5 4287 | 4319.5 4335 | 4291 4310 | 2.73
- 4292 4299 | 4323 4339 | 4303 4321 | 0.60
